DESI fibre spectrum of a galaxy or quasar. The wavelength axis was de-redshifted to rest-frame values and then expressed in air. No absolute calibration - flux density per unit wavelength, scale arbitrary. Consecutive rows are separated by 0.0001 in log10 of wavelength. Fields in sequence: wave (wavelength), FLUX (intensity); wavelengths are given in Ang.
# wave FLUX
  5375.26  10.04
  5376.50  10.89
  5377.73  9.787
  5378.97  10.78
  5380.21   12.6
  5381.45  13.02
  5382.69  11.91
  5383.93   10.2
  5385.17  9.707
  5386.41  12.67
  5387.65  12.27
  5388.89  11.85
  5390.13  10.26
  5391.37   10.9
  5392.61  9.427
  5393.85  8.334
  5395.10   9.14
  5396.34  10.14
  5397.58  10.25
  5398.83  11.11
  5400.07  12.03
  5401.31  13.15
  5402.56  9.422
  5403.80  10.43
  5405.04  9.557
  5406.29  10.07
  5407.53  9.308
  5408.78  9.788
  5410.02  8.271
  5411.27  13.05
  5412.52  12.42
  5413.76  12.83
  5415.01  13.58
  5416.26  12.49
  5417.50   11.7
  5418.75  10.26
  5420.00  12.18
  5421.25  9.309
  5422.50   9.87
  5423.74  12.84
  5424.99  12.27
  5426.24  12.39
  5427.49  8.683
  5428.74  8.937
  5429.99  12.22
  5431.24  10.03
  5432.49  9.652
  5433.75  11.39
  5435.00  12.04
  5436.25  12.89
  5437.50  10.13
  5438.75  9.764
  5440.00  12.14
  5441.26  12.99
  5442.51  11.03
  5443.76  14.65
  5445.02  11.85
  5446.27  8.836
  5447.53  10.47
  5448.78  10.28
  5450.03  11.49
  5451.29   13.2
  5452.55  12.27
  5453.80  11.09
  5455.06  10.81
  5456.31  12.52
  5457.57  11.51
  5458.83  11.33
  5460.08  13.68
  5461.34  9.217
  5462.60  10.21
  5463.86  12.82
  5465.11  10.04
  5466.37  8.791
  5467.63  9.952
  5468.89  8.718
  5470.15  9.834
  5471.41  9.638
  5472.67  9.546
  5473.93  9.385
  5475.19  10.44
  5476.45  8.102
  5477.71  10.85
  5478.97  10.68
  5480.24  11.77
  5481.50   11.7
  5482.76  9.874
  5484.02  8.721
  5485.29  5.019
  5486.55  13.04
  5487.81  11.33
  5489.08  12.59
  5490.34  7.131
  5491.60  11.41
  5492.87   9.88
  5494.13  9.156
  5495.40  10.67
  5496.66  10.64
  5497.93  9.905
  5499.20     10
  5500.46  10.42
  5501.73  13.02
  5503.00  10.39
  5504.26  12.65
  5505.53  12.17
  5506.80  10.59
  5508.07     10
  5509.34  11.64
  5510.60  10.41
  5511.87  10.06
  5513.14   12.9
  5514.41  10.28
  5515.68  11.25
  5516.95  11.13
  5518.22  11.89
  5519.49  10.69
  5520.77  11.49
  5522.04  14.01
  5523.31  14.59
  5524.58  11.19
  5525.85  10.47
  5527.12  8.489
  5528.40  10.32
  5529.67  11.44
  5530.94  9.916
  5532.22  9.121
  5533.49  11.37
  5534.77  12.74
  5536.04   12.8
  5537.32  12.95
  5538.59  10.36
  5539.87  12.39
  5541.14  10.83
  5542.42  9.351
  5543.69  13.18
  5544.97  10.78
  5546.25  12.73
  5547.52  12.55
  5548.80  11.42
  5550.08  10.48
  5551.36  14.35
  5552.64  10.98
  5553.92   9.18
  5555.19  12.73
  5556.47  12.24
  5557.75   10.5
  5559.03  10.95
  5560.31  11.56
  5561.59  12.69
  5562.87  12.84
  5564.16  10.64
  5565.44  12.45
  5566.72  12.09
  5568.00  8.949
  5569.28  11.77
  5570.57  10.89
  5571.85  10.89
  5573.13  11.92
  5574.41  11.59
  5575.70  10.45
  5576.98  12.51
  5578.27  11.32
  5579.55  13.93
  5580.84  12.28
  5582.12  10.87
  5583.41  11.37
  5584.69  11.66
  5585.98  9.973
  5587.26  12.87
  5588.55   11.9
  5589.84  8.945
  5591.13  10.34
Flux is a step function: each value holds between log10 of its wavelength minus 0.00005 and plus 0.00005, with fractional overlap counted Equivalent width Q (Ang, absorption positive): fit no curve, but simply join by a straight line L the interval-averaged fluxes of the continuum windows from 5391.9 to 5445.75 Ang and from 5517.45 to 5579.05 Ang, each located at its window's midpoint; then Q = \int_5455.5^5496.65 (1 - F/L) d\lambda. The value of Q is 3.37 Ang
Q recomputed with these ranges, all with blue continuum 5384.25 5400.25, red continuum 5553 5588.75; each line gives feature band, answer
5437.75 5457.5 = -1.20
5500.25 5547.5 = -0.41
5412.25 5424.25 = -1.13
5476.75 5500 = 1.83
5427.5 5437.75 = -0.01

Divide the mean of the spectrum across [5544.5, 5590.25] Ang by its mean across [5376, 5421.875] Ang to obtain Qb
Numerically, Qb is 1.05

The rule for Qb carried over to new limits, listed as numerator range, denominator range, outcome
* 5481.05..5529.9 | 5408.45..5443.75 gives 0.96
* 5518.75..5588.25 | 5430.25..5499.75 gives 1.08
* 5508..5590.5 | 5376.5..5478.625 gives 1.05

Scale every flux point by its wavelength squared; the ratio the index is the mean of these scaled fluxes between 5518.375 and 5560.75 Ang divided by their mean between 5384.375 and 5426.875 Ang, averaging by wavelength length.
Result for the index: 1.1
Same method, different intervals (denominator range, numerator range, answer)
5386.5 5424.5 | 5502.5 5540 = 1.08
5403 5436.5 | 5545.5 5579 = 1.10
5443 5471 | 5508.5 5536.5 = 1.04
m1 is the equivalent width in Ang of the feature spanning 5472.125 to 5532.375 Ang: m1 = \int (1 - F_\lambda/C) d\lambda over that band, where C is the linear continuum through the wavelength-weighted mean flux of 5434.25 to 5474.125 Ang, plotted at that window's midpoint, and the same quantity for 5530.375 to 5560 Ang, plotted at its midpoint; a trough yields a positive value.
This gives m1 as 3.2 Ang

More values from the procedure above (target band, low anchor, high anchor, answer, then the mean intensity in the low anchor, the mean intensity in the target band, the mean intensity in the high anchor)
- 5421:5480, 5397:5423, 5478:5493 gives -1.4 Ang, 11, 10.9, 10.3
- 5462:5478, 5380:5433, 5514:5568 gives 1.9 Ang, 10.9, 9.85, 11.5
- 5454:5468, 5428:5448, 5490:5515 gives 0.0 Ang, 11.2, 11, 10.7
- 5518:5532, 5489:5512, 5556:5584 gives -0.3 Ang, 10.6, 11.2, 11.6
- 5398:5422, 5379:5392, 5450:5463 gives 0.9 Ang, 11.5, 11.1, 11.6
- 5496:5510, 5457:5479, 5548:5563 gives -0.3 Ang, 10.3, 11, 11.6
